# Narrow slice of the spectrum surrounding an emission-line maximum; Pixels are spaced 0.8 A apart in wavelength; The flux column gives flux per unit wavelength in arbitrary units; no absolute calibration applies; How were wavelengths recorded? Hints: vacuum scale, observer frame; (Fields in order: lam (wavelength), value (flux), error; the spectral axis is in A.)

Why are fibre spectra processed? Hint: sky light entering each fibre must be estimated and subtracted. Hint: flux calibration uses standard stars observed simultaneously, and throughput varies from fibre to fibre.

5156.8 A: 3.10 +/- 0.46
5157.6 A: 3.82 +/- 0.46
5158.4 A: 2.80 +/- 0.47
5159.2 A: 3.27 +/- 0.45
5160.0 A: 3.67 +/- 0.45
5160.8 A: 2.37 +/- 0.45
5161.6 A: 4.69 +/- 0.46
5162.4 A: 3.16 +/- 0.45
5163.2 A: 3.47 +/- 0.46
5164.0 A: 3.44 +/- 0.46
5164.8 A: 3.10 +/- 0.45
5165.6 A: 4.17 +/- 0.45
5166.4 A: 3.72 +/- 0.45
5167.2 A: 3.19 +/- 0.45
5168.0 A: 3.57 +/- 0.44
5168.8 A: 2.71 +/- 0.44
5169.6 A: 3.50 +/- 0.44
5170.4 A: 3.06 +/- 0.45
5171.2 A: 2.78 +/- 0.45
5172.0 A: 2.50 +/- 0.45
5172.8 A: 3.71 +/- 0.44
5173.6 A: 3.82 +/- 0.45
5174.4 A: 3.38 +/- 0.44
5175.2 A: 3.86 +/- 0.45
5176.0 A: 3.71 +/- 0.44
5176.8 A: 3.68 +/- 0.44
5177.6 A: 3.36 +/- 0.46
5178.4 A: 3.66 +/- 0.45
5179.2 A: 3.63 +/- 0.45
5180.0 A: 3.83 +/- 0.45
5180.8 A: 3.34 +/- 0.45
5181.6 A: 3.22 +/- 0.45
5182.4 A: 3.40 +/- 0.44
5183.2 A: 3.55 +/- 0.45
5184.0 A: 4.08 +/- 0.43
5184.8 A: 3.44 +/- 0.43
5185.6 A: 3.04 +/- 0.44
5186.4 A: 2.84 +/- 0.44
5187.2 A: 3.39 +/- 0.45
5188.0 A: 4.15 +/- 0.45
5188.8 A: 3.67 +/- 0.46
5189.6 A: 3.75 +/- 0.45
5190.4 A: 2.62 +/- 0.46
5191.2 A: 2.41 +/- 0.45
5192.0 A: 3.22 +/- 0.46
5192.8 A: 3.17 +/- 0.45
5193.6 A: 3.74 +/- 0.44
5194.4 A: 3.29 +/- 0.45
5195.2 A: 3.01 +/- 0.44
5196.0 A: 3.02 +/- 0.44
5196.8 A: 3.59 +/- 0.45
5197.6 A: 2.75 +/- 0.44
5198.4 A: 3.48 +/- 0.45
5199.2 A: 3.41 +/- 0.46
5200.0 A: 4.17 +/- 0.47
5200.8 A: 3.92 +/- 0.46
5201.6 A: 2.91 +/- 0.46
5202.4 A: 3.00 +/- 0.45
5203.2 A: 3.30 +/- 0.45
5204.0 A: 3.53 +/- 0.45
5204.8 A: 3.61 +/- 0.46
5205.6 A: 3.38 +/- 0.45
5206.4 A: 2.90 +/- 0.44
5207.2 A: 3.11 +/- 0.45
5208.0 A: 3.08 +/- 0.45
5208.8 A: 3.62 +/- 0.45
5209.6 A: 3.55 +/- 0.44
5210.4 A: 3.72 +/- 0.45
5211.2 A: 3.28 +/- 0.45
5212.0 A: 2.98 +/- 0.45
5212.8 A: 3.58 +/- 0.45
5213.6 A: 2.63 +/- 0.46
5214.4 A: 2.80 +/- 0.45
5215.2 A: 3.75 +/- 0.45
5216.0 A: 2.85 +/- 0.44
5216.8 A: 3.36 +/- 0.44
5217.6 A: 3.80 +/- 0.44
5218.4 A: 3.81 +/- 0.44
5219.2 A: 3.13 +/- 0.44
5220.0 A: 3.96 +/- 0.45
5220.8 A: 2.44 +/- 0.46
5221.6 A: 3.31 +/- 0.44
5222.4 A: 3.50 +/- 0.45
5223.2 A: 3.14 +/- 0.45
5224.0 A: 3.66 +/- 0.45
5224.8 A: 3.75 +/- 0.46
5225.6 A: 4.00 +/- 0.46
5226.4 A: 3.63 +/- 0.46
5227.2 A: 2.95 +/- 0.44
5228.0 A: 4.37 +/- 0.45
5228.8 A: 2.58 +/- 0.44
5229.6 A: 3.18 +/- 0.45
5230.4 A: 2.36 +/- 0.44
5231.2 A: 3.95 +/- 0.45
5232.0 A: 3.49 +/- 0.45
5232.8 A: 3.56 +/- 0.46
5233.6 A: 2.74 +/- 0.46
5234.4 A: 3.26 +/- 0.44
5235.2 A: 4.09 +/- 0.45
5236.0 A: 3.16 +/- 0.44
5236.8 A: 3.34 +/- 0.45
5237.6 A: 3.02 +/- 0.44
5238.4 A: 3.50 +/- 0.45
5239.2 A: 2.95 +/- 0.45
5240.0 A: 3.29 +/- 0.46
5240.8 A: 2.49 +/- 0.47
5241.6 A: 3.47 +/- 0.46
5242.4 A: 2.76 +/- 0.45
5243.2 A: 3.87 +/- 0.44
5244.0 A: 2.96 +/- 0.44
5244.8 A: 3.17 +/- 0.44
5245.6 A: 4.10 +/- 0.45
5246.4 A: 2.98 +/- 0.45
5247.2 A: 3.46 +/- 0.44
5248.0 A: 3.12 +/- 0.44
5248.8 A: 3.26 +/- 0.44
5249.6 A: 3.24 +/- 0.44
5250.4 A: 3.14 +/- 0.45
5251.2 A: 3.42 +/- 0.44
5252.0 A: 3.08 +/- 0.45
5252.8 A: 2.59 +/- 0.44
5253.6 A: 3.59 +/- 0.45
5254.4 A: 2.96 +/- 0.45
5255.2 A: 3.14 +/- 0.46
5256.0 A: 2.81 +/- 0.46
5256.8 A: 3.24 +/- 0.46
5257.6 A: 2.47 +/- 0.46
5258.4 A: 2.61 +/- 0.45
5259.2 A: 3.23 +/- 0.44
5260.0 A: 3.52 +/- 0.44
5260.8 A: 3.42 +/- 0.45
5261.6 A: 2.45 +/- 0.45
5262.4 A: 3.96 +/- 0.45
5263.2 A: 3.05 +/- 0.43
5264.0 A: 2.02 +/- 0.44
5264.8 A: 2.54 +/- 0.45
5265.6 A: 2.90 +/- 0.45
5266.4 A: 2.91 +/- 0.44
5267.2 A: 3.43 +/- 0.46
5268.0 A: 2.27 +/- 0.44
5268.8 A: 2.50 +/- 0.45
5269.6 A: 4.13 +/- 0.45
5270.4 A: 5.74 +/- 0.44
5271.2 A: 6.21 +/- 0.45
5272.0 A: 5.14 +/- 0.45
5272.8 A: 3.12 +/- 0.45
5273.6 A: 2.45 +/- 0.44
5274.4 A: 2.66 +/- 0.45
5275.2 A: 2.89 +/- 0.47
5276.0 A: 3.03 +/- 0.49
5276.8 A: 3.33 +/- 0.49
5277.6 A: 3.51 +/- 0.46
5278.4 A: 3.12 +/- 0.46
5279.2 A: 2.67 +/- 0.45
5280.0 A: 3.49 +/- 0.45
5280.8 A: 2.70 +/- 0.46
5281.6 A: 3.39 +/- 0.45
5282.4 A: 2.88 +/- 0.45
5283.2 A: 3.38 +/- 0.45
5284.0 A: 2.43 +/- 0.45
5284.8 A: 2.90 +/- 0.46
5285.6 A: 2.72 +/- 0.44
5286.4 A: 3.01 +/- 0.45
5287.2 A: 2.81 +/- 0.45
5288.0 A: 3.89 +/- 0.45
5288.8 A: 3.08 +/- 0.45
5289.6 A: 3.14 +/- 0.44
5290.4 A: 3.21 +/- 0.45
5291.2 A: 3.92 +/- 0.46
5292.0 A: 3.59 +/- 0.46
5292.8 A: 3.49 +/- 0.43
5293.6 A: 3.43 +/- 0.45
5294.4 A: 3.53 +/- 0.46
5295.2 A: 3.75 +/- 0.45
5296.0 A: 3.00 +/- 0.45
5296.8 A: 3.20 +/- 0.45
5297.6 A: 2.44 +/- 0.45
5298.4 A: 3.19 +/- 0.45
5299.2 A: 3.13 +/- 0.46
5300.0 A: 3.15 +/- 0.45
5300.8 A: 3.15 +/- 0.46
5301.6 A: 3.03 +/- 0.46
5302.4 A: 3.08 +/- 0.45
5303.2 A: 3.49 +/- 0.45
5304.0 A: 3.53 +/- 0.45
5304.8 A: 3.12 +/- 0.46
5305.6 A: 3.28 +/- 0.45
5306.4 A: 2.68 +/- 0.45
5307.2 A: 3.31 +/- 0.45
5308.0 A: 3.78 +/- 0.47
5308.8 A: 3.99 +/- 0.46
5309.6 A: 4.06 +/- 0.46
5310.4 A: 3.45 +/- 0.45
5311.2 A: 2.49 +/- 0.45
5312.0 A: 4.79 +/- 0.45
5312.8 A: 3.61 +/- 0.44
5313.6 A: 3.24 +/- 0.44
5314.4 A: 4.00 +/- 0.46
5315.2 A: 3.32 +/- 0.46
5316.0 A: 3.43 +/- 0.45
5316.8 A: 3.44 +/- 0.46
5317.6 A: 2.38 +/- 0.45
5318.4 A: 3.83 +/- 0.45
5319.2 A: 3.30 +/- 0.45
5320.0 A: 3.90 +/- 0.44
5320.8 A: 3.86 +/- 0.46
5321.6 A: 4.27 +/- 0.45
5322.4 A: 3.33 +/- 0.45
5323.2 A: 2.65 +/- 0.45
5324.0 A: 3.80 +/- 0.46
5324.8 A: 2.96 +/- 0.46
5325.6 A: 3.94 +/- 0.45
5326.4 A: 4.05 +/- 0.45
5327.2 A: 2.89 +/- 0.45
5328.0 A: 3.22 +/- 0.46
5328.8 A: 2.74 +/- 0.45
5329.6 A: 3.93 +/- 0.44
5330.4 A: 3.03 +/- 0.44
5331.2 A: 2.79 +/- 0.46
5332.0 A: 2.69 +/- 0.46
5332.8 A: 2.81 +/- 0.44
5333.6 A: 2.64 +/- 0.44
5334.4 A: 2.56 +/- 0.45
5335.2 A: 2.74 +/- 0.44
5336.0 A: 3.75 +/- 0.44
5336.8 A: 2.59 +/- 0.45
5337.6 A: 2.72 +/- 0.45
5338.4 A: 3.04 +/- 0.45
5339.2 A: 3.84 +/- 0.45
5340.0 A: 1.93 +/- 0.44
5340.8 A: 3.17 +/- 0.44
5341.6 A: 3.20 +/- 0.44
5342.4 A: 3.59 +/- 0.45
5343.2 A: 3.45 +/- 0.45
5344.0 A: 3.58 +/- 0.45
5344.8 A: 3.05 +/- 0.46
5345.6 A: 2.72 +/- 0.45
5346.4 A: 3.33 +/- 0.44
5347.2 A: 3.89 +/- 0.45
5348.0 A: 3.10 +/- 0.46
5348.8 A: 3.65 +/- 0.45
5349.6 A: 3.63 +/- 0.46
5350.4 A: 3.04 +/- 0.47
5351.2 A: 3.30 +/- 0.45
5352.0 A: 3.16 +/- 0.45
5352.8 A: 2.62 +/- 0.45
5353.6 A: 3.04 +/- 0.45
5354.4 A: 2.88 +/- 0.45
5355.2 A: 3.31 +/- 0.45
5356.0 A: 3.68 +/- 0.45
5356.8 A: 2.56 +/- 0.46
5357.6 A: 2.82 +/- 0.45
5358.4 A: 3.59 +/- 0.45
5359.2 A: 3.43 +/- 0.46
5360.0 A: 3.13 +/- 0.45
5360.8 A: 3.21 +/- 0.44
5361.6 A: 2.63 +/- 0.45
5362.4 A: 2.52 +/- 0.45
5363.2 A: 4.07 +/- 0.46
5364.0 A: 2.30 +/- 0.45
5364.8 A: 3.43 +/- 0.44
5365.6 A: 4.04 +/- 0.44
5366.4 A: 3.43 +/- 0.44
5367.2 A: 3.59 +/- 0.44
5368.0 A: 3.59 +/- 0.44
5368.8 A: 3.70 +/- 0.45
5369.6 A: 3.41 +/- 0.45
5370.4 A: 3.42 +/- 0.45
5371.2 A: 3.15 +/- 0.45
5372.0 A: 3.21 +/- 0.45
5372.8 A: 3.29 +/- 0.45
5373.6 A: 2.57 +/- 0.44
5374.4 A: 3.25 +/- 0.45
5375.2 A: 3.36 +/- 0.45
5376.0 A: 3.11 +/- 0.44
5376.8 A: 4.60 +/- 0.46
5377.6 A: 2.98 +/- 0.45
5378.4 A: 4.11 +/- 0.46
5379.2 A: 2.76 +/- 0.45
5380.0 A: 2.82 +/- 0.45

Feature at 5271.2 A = H-beta 4861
